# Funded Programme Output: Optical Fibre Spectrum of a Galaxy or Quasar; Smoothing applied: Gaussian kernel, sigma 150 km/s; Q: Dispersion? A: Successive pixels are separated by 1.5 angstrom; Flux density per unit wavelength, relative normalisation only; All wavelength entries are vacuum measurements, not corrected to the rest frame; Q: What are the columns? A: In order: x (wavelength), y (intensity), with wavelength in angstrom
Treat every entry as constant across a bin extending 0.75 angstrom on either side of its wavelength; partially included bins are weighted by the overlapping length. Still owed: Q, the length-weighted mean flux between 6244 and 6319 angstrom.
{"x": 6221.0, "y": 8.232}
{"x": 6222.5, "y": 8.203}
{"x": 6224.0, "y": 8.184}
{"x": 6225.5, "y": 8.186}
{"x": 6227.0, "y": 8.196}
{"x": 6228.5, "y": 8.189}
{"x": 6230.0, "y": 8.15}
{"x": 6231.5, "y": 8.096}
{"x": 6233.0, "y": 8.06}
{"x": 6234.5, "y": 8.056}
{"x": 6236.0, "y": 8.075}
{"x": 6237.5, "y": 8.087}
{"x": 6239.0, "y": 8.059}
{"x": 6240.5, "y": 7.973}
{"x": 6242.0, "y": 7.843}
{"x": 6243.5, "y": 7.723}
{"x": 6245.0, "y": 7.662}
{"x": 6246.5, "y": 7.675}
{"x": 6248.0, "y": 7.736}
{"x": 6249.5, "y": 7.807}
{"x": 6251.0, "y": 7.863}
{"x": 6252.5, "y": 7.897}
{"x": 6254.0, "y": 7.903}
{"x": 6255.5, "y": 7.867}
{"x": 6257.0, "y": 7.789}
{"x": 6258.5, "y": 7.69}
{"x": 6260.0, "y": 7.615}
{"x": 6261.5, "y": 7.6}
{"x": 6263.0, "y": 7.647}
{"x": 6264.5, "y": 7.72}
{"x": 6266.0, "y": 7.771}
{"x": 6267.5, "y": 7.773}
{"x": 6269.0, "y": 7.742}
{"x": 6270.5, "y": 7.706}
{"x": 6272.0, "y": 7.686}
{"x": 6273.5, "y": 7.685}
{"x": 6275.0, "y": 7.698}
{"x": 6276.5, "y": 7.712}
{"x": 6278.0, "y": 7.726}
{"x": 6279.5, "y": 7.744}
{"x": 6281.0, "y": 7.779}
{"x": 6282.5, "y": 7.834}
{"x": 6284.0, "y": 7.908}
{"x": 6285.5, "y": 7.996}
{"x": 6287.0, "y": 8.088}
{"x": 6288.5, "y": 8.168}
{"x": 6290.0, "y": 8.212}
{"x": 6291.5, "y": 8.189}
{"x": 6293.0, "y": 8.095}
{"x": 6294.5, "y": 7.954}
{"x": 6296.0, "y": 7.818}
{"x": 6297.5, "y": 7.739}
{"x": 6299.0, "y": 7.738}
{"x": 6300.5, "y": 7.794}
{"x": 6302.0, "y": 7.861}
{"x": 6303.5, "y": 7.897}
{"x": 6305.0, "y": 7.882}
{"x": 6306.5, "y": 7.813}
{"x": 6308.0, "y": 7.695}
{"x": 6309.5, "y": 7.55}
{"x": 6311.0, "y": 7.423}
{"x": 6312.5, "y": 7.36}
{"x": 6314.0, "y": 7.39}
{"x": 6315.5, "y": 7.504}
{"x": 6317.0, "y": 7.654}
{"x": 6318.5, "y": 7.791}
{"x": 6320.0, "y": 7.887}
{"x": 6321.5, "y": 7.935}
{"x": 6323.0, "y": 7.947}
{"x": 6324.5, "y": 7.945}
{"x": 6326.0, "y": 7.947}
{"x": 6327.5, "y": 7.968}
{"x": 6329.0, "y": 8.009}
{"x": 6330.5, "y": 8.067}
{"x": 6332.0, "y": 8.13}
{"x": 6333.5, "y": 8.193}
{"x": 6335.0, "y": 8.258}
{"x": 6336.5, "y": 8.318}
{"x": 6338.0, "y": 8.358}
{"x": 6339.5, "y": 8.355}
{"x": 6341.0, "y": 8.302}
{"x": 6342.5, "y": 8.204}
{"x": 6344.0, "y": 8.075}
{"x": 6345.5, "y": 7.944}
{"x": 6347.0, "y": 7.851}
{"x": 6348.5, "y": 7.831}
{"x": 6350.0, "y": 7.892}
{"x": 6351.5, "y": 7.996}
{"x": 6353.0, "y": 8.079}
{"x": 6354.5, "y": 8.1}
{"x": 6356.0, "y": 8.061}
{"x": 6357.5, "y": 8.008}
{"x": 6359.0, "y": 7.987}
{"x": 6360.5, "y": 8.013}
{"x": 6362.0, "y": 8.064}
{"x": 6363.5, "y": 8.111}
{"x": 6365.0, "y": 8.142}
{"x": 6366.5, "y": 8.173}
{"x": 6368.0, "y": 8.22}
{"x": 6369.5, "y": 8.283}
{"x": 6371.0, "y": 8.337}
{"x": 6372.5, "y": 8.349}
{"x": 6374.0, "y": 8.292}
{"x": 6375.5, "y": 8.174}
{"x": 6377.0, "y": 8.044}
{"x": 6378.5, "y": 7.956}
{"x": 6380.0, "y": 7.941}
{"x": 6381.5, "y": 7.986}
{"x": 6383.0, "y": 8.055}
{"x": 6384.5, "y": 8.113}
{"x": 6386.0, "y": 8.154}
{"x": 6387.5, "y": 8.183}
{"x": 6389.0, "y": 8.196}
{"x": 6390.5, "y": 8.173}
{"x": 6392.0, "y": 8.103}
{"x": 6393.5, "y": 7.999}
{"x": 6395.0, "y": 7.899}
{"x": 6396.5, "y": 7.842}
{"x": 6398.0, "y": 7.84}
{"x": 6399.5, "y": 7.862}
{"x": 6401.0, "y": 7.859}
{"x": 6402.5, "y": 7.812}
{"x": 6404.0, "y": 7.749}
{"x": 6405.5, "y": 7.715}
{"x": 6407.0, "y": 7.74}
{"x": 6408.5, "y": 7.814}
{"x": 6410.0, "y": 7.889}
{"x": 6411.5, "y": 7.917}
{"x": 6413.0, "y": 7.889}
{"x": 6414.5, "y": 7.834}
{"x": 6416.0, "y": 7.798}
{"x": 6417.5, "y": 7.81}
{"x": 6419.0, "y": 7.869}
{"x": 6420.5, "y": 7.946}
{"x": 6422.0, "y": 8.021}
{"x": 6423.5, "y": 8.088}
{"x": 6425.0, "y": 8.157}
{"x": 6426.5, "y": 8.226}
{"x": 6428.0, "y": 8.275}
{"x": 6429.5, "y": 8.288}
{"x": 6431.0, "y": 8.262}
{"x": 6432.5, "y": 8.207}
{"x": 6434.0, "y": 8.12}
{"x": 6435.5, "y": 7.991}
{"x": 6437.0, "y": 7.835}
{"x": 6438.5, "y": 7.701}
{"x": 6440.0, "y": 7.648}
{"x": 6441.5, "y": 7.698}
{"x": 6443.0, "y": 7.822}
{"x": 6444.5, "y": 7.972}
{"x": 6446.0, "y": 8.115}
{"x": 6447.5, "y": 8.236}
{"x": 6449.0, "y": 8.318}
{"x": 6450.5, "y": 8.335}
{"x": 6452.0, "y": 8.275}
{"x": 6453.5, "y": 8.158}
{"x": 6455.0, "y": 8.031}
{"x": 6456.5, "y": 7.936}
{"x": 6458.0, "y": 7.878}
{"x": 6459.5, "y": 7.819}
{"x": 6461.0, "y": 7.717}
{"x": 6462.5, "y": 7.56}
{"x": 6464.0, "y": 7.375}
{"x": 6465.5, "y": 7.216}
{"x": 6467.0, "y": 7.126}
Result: 7.78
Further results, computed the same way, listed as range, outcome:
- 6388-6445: 7.94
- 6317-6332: 7.94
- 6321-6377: 8.11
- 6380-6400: 8.03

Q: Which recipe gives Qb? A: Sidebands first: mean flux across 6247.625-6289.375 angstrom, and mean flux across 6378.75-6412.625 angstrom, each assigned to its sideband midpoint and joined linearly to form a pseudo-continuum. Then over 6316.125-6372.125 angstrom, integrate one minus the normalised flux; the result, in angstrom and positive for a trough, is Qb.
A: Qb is -1.3 angstrom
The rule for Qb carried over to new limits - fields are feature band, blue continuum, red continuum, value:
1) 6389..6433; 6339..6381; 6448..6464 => 0.4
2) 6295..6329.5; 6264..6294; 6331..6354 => 1.0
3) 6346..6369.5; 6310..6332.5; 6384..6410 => -0.5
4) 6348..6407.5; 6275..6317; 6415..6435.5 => -0.4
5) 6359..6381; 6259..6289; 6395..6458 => -0.7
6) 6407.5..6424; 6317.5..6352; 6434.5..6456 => 0.3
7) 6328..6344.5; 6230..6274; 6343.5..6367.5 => -0.5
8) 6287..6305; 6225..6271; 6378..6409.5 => -0.1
